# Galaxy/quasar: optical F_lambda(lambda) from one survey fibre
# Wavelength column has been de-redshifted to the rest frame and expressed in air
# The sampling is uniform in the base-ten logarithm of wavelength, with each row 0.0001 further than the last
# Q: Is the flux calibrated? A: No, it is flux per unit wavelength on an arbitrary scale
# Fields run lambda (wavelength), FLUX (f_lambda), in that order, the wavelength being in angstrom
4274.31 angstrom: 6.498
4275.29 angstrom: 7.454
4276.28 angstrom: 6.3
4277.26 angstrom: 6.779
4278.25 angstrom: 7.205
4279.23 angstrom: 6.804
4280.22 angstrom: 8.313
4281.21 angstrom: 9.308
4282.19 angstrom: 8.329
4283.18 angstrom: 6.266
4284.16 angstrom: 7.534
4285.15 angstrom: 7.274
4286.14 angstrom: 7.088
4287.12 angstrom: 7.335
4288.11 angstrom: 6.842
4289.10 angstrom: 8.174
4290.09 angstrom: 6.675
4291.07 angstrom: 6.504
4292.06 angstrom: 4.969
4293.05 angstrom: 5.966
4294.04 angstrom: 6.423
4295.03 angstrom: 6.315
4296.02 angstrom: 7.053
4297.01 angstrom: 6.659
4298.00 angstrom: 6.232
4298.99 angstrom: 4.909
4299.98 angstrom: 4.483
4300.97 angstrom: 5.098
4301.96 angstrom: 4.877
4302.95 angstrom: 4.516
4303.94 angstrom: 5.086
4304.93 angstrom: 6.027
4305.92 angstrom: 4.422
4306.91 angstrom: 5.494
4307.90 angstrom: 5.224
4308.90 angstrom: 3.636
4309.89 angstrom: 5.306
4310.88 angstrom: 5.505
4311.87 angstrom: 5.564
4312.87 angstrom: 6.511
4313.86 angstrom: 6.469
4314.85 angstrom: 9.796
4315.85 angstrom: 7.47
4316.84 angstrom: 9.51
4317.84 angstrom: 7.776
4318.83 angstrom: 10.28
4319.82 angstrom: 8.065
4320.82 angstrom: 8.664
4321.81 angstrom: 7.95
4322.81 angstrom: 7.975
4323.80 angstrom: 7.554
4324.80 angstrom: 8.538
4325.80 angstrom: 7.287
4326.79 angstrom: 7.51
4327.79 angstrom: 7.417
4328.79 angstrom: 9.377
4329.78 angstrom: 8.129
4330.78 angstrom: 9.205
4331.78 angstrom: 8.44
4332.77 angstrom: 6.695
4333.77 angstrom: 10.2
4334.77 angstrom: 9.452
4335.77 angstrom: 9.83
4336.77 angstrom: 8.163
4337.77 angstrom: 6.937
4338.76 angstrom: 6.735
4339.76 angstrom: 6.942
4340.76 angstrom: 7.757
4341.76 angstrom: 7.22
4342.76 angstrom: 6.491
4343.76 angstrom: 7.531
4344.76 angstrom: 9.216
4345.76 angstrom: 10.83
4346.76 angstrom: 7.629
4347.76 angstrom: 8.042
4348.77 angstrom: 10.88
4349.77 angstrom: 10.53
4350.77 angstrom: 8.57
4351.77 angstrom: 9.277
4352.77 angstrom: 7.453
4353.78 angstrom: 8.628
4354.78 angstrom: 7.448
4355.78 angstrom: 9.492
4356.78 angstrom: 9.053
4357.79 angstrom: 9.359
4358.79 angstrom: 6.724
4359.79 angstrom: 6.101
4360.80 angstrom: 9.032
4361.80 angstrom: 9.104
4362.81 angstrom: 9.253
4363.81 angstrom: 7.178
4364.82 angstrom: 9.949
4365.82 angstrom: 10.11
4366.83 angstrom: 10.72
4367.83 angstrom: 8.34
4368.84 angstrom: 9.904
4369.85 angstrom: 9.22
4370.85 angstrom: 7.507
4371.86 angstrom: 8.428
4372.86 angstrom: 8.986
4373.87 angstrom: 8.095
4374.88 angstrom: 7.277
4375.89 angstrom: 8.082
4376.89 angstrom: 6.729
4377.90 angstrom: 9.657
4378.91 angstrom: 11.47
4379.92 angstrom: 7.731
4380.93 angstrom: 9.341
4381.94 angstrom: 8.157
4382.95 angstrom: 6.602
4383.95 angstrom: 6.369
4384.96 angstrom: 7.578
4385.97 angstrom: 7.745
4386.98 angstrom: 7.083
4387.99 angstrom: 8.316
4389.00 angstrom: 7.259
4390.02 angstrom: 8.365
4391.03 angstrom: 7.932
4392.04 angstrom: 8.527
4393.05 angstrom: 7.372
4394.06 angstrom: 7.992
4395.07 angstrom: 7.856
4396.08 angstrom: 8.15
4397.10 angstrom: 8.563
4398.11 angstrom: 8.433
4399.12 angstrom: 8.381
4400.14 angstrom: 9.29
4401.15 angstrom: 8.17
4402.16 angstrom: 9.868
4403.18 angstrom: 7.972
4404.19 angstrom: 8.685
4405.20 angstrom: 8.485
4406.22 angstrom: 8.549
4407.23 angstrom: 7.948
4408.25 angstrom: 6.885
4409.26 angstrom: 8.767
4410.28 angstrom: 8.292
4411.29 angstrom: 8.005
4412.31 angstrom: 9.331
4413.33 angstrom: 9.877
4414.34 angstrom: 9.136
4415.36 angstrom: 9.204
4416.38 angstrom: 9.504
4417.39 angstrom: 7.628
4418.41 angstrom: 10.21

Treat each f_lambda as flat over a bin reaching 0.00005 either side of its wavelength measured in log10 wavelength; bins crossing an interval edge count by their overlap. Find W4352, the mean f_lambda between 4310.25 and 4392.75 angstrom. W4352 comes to 8.26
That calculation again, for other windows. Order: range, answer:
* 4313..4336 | 8.37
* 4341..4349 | 8.37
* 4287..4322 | 6.42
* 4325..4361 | 8.32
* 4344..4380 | 8.78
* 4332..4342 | 8.03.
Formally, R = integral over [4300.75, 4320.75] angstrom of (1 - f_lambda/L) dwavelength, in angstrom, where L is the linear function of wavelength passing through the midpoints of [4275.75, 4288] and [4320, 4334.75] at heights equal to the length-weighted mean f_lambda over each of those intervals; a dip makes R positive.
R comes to 3.9 angstrom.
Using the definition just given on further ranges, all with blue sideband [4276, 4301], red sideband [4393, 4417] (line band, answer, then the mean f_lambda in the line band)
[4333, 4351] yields -2.11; 8.47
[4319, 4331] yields -1.40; 8.17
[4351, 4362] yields -0.73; 8.32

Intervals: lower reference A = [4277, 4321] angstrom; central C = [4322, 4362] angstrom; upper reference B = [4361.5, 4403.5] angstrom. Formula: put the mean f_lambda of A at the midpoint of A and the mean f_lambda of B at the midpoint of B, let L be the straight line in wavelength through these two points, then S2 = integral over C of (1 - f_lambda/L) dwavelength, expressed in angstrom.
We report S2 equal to -4.1 angstrom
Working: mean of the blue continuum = 6.62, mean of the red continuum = 8.4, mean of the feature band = 8.31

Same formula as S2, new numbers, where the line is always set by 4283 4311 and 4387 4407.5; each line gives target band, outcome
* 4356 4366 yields -1.5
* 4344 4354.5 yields -2.8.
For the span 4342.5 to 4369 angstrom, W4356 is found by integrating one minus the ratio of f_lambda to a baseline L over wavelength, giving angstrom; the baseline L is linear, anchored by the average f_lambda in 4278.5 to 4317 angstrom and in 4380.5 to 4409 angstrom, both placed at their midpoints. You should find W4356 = -5.0 angstrom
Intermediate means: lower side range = 6.39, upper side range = 8.07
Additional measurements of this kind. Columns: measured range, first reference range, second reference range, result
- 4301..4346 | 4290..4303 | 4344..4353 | 1.2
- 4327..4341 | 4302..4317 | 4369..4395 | -3.3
